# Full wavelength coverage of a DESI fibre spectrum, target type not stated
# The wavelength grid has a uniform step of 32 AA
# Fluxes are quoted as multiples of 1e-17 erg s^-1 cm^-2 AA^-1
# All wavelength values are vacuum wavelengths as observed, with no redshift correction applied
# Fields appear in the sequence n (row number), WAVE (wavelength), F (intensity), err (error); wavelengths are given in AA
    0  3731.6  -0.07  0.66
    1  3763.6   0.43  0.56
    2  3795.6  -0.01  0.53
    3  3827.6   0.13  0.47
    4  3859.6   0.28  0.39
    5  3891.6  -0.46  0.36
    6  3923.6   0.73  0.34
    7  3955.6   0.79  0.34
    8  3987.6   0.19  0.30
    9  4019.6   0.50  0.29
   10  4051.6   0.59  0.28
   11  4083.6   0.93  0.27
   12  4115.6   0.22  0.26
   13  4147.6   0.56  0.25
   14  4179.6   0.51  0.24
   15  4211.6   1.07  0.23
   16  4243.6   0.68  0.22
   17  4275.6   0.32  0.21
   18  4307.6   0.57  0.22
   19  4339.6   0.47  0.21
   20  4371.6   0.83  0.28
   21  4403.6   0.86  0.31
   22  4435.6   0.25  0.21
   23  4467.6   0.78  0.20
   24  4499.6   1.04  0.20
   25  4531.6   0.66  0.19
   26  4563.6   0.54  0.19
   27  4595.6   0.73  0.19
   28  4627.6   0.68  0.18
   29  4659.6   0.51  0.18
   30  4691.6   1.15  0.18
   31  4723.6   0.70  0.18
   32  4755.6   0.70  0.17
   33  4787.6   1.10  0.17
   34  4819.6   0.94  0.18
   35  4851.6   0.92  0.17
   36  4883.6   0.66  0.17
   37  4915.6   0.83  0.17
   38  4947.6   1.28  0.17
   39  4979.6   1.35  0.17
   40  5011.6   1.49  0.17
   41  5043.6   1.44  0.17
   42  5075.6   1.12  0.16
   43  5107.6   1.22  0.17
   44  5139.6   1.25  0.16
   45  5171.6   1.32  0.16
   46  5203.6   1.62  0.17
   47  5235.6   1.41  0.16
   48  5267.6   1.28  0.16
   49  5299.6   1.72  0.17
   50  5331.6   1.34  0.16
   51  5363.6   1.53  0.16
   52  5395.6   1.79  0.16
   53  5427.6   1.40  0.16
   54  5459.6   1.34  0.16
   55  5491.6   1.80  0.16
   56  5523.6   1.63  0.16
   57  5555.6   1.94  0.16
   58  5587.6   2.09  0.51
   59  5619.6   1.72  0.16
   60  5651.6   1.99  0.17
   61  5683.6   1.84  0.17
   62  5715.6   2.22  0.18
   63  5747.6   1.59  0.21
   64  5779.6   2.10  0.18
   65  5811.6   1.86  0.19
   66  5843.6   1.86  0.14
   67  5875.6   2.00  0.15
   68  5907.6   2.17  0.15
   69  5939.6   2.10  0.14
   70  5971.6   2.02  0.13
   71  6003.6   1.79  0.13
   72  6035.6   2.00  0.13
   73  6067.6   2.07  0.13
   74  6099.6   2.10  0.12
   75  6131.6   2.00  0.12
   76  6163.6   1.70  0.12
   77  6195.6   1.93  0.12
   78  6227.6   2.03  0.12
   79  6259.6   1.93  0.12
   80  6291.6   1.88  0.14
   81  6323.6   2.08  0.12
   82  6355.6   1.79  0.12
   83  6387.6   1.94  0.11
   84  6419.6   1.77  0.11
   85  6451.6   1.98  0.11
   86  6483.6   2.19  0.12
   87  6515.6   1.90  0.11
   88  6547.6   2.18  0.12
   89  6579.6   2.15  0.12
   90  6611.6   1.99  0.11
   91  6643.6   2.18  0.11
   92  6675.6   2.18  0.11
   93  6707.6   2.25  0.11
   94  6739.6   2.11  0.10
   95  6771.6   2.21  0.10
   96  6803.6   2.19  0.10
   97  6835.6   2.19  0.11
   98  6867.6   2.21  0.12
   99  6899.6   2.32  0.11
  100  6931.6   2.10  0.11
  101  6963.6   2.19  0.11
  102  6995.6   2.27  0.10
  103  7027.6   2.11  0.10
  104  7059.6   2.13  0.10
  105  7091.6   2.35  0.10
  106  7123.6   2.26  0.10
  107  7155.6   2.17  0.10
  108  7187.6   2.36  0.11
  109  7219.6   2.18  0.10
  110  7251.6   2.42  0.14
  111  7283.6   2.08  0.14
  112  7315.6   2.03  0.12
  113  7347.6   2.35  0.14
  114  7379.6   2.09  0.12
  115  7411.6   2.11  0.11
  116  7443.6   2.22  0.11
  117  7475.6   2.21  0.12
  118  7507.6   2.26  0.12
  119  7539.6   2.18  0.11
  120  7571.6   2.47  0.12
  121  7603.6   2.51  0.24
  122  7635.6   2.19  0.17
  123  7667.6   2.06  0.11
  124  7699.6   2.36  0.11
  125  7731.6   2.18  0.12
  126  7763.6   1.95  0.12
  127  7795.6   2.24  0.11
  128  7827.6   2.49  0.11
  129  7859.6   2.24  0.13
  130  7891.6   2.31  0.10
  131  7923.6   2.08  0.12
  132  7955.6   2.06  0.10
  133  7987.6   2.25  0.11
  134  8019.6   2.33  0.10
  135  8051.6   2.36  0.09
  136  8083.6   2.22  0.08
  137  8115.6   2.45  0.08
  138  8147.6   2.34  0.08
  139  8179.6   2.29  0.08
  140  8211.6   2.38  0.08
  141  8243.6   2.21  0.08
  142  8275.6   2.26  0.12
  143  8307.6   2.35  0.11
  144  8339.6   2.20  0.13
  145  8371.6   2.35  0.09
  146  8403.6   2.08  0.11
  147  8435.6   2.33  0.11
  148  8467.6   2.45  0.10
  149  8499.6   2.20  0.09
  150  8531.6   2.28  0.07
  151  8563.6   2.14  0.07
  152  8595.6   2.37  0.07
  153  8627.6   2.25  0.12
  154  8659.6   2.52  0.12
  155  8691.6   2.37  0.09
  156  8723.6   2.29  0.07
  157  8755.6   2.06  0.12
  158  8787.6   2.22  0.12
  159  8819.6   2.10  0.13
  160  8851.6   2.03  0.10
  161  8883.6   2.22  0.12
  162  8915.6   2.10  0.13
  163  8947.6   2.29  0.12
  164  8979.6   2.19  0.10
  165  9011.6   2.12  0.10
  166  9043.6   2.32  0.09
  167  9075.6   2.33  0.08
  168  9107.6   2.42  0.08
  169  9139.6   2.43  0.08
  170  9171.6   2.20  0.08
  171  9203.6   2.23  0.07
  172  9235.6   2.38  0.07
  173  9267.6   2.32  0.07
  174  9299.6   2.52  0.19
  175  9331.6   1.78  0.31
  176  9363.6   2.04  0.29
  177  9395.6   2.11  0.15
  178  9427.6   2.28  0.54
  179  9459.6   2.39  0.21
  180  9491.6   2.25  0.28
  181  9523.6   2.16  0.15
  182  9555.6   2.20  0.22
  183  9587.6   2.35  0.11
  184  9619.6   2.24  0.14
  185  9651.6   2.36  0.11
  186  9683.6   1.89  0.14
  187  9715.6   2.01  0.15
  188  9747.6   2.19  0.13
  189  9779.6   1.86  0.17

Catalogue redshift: 0.238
